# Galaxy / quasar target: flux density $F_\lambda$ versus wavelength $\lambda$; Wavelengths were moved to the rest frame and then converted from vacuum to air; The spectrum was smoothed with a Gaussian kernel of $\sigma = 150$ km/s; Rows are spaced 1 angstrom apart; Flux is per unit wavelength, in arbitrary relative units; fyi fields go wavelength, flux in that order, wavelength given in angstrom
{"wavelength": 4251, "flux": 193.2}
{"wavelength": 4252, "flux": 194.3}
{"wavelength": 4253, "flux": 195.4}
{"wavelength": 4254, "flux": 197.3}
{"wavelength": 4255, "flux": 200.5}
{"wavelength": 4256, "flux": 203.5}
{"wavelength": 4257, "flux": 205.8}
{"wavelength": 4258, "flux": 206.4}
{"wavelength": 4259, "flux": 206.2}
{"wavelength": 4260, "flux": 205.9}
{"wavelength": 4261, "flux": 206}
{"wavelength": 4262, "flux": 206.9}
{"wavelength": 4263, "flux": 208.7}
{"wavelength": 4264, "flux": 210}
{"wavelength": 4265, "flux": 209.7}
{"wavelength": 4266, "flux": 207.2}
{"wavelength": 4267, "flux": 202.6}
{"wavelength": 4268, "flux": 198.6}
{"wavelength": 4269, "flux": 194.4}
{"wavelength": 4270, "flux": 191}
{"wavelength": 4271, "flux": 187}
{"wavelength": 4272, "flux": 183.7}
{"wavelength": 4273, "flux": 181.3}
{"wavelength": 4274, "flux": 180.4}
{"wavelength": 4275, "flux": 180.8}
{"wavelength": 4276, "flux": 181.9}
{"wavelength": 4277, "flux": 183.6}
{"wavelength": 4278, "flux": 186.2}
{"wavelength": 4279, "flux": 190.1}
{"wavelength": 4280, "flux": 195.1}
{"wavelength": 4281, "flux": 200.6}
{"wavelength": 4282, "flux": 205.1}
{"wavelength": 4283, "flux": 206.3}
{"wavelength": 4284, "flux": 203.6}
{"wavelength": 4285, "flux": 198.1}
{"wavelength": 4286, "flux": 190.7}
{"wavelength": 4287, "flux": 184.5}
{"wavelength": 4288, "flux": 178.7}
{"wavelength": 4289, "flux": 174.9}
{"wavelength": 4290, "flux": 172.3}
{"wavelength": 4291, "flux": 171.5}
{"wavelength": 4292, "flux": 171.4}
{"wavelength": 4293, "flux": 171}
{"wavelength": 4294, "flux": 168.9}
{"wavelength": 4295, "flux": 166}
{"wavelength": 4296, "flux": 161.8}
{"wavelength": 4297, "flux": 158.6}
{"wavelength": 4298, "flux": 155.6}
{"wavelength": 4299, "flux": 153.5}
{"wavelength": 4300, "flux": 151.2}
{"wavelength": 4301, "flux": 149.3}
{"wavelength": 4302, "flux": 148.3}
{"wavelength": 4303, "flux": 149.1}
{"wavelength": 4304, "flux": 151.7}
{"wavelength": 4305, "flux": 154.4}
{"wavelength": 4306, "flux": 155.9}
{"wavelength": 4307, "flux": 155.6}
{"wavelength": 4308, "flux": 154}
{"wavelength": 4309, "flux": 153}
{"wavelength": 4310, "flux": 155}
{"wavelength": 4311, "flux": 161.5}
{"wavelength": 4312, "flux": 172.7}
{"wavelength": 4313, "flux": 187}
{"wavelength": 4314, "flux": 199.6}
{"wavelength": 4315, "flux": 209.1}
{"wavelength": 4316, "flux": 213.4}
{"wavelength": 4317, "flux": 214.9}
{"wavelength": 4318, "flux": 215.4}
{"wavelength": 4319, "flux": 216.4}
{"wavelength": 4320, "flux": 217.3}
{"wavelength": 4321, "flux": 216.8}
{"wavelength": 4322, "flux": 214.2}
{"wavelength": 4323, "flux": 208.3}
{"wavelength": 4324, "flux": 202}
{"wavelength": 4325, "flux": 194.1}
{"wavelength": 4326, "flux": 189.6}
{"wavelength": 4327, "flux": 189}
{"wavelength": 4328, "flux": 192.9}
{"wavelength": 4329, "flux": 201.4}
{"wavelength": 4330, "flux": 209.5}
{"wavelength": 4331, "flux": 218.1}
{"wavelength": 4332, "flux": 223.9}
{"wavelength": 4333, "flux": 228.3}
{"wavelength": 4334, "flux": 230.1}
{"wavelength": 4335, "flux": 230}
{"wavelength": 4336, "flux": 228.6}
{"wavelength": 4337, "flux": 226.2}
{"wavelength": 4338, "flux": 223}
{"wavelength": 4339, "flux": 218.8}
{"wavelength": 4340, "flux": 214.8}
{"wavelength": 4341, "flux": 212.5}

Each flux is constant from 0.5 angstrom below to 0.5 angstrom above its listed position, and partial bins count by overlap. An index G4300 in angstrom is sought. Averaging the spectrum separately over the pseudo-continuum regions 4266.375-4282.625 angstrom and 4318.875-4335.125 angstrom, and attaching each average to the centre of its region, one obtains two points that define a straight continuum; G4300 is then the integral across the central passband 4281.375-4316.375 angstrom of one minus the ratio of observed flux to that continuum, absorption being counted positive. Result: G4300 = 4.8 angstrom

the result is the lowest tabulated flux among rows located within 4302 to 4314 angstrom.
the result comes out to 148.3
